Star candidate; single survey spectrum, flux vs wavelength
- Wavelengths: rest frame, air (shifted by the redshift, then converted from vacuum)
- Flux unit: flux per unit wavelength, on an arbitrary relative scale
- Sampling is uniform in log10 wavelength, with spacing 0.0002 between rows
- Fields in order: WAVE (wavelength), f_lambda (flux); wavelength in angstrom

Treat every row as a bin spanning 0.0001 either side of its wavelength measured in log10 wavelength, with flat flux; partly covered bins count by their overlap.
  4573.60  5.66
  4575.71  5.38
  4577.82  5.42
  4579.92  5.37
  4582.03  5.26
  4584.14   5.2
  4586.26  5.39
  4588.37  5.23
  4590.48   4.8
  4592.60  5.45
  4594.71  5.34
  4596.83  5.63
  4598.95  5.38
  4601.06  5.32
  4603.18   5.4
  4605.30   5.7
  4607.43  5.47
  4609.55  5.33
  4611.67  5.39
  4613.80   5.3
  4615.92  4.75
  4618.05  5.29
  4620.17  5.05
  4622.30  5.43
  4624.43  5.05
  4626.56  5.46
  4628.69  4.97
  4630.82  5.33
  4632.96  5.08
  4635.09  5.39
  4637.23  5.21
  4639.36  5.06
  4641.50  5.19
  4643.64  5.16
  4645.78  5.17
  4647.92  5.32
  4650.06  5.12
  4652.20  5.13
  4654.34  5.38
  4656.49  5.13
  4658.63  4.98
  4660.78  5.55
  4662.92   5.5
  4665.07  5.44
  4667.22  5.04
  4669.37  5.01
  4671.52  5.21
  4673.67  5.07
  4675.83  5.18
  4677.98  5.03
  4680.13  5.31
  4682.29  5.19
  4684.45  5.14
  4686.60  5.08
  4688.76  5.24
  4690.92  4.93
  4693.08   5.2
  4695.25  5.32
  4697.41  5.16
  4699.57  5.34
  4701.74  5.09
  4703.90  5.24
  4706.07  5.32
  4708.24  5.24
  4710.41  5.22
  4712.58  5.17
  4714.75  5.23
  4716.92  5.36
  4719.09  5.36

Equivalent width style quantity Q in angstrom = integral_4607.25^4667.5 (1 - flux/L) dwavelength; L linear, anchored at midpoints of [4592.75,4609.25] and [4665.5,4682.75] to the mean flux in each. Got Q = 0.78 angstrom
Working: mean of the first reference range 5.46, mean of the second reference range 5.14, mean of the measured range 5.23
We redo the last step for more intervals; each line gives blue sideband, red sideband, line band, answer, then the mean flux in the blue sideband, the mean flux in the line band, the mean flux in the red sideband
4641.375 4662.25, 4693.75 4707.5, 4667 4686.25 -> 0.4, 5.22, 5.13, 5.24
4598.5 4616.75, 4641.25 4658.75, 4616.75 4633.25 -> 0.2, 5.34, 5.21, 5.19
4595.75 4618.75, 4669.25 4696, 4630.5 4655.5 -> 0.2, 5.36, 5.21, 5.15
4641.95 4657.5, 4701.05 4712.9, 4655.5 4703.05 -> 0.2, 5.2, 5.19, 5.22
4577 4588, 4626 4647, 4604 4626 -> -0.1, 5.32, 5.28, 5.2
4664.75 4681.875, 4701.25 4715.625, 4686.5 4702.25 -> 0.0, 5.15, 5.18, 5.22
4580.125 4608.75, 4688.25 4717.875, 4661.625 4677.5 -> 0.2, 5.35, 5.21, 5.22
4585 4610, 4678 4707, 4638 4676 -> 0.4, 5.37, 5.2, 5.19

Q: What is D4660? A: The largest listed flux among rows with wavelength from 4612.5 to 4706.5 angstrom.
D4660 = 5.55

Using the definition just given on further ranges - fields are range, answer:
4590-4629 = 5.7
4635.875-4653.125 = 5.32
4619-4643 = 5.46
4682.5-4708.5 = 5.34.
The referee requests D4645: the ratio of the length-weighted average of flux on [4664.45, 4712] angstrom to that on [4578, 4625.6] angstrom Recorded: 0.98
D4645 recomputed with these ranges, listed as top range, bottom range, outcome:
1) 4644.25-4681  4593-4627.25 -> 0.98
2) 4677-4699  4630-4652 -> 0.99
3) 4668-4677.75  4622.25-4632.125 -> 0.98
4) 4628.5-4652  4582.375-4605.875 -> 0.97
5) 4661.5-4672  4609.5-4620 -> 1.01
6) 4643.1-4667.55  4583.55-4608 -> 0.98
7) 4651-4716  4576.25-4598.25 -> 0.98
